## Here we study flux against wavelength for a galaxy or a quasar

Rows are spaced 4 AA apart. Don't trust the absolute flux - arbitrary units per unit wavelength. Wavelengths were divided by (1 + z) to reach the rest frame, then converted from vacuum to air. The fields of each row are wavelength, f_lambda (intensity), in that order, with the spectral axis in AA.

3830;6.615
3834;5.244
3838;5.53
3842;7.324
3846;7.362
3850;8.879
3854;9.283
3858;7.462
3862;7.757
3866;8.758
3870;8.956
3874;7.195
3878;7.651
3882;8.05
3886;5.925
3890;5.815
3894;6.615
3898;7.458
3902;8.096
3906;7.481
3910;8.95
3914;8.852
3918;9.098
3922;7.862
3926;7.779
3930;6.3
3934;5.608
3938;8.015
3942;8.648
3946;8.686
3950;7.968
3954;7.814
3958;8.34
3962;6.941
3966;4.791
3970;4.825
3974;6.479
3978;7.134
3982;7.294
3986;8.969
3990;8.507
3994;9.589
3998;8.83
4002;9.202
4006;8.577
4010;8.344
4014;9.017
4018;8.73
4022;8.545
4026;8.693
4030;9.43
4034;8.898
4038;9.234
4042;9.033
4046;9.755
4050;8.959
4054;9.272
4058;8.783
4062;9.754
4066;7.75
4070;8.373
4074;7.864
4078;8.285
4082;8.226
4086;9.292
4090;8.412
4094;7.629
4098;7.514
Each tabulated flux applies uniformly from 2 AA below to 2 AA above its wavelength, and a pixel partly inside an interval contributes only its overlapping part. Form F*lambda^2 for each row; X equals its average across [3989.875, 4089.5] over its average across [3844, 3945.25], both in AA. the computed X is 1.22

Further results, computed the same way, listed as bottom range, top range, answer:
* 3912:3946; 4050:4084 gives 1.17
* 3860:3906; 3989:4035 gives 1.27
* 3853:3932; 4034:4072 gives 1.26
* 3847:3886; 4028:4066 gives 1.24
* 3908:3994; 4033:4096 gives 1.21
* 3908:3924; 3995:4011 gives 1.06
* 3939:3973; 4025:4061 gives 1.32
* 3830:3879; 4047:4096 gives 1.26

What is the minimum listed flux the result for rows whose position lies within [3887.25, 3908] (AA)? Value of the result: 5.815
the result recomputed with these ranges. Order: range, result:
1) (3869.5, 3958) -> 5.608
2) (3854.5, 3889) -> 5.925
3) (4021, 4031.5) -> 8.545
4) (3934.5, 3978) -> 4.791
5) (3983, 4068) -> 7.75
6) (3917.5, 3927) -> 7.779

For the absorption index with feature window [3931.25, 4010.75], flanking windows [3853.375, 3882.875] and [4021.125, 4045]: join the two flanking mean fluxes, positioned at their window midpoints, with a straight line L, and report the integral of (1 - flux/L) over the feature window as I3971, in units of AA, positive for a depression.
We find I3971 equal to 8.9 AA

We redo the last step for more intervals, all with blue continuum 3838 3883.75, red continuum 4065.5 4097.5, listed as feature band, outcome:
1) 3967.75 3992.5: 2.7 AA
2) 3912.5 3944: 1.1 AA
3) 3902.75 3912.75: -0.3 AA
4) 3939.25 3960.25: -0.5 AA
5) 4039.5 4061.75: -2.8 AA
